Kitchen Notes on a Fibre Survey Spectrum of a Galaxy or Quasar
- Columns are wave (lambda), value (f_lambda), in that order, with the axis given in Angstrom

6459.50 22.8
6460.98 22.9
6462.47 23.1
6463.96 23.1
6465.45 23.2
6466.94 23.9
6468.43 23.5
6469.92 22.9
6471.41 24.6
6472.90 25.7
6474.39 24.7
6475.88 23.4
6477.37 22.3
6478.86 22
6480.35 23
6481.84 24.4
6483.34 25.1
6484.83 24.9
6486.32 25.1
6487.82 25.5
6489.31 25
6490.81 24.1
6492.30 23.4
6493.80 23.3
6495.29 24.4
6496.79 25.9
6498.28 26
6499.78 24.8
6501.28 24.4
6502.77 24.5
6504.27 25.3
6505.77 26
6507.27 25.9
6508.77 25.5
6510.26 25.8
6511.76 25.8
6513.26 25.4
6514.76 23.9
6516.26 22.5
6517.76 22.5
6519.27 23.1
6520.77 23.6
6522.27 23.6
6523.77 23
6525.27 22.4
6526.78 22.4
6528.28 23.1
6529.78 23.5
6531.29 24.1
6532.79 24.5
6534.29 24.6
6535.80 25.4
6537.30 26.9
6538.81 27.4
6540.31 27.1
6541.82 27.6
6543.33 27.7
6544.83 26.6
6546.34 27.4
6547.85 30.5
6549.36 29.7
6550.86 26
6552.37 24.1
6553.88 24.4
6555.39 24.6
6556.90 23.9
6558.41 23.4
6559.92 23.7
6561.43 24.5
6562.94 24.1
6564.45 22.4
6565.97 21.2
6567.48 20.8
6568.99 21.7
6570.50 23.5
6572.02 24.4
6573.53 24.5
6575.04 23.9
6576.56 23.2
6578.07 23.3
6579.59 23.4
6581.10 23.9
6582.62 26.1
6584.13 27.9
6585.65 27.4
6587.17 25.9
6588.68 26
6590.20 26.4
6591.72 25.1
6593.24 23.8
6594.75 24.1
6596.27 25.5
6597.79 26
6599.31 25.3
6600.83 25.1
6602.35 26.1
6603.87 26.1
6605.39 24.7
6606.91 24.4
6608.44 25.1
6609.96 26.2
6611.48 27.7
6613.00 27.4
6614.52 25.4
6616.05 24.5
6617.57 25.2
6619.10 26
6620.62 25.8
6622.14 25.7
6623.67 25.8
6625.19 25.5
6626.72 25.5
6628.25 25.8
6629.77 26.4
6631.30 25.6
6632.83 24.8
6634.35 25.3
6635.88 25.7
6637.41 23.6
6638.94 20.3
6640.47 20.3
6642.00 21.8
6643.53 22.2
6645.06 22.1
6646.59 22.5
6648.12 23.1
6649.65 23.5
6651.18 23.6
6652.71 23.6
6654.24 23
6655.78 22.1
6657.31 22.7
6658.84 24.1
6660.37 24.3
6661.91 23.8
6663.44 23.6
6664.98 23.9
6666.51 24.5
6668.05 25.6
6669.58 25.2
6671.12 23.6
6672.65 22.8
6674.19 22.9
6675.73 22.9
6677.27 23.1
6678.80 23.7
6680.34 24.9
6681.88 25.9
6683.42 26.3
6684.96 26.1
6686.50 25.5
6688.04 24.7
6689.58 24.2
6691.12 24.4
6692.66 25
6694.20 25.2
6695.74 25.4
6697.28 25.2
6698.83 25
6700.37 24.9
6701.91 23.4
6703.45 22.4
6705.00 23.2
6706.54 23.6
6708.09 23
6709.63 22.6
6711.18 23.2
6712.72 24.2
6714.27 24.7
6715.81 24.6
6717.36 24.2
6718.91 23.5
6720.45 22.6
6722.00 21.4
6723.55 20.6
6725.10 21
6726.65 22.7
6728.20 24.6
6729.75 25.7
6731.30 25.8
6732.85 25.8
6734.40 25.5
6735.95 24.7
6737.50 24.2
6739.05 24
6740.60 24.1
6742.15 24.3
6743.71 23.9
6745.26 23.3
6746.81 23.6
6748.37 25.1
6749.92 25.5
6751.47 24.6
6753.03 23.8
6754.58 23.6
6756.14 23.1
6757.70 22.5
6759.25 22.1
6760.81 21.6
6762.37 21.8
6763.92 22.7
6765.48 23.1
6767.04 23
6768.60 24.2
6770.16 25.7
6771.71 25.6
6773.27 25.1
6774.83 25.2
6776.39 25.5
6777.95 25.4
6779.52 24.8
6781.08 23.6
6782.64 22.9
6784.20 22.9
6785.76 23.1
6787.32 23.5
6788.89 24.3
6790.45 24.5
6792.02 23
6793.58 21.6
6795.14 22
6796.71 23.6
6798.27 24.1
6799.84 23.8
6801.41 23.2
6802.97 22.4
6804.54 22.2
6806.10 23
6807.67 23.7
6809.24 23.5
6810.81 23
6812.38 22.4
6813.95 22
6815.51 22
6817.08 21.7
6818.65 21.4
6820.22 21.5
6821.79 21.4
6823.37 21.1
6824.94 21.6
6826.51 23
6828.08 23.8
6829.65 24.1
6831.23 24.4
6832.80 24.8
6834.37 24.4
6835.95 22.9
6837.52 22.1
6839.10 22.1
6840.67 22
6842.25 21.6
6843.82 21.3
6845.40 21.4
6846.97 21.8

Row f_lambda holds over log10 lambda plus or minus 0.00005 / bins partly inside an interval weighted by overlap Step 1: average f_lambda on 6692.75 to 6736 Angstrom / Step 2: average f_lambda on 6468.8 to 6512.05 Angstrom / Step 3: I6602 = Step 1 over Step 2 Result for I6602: 0.97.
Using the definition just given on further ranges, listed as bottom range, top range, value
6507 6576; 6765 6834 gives 0.95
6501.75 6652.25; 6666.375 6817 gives 0.96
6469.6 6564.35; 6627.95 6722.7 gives 0.96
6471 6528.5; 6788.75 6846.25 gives 0.94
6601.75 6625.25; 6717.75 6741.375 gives 0.92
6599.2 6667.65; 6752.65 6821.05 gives 0.95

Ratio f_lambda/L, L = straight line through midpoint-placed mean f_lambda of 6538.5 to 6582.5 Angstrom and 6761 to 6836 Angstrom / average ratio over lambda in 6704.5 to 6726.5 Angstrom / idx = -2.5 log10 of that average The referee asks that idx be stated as 0.04 mag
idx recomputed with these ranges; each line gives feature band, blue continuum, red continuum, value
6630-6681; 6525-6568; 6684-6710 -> 0.05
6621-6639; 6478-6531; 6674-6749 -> -0.05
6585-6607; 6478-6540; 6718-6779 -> -0.05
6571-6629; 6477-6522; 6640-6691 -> -0.06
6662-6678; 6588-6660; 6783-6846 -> 0.02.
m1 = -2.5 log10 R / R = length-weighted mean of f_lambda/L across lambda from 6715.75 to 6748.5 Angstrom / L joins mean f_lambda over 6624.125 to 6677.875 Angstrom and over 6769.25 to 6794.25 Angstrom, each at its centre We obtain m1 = 0.01 mag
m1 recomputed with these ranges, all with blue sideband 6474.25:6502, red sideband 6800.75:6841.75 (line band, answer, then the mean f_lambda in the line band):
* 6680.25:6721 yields -0.05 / 24.4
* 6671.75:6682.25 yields -0.01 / 23.7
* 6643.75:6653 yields 0.02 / 23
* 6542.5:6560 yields -0.09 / 26.1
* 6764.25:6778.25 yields -0.08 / 24.7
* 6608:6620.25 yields -0.10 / 26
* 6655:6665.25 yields 0.00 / 23.5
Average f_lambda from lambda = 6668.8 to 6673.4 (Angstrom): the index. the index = 23.9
